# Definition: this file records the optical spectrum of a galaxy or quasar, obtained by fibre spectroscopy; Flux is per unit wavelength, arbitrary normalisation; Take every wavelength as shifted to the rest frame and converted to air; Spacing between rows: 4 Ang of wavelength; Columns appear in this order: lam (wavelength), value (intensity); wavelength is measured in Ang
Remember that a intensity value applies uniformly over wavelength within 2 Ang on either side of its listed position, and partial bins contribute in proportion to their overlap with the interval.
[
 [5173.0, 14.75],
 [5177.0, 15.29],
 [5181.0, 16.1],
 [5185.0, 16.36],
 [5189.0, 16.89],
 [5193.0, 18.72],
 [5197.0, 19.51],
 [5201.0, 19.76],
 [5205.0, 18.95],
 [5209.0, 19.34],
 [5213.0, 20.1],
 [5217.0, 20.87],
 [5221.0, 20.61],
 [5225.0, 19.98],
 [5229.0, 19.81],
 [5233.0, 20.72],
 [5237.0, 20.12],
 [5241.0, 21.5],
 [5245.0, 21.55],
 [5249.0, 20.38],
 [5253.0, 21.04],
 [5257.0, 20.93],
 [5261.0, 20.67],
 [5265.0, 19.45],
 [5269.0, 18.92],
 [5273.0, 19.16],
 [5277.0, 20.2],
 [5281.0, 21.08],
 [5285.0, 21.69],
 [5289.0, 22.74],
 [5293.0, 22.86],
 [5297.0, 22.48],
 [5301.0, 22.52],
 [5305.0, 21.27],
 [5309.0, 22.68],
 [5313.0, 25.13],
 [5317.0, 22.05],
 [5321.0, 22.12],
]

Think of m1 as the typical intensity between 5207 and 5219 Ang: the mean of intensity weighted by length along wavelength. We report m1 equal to 20.1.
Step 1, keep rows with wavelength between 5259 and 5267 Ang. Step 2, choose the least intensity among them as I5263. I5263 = 19.45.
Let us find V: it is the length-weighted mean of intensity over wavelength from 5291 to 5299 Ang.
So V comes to 22.7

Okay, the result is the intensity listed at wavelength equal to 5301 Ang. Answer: 22.52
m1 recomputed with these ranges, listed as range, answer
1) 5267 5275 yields 19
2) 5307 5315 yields 23.9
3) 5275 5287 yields 21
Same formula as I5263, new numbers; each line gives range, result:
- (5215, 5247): 19.81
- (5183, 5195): 16.36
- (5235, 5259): 20.12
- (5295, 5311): 21.27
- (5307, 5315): 22.68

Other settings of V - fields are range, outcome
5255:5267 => 20.4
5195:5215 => 19.5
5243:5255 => 21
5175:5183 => 15.7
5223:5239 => 20.2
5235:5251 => 20.9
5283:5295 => 22.4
